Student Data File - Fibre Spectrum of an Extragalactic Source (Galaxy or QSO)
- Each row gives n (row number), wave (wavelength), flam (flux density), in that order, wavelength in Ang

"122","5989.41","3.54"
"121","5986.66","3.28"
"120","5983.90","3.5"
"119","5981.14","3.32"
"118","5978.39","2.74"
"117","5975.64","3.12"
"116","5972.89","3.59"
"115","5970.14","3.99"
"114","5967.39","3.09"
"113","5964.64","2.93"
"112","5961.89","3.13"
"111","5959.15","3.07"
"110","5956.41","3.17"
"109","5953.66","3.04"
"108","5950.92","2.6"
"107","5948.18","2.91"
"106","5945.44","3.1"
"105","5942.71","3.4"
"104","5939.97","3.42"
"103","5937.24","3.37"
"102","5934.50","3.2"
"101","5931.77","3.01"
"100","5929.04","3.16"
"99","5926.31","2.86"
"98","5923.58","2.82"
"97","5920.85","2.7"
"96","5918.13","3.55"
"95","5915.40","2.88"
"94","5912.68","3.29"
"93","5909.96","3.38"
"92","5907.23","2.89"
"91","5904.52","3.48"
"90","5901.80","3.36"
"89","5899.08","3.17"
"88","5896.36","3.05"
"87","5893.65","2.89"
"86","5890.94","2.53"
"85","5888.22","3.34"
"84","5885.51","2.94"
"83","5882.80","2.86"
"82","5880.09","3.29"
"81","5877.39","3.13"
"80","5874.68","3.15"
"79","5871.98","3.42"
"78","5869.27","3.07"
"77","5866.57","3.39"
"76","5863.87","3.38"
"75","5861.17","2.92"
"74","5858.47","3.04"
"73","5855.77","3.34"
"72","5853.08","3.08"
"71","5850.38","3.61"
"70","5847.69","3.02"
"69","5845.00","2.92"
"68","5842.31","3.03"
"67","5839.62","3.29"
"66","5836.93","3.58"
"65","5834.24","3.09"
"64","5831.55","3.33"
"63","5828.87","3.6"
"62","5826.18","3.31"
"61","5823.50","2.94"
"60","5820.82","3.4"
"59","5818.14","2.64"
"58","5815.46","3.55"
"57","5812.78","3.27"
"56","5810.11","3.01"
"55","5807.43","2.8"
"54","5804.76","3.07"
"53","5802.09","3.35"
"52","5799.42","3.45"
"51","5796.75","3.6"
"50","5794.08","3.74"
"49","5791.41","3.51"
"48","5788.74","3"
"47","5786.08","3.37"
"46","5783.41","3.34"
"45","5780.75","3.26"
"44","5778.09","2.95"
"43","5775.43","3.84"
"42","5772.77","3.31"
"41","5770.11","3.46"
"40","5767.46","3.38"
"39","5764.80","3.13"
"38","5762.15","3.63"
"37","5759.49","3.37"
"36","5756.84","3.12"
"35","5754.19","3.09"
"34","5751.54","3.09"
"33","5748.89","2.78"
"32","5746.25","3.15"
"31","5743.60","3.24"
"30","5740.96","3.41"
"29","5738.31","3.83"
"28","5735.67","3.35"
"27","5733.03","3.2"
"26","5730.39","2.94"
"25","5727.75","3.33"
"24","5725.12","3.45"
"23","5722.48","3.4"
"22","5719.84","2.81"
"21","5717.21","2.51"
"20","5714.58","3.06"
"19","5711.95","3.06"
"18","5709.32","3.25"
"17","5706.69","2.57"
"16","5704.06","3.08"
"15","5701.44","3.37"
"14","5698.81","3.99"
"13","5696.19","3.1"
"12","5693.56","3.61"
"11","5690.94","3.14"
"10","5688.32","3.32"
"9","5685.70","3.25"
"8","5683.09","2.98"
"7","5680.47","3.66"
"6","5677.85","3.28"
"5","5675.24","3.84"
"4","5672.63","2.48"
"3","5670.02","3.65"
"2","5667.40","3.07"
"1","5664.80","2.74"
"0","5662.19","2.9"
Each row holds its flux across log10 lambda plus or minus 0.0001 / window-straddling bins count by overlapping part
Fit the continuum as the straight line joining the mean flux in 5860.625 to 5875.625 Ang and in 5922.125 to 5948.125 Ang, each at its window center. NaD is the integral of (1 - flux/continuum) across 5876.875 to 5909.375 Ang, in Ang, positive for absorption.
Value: 1.2 Ang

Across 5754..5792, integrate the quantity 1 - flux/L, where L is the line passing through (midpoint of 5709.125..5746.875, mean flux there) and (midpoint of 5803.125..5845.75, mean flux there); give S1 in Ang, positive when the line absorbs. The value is -1.54 Ang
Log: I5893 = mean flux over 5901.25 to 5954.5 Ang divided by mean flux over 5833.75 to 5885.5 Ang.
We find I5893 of 1.0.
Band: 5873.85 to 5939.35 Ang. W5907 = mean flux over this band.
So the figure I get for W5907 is 3.1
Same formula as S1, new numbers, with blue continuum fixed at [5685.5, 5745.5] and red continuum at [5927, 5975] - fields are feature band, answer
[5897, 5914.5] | -0.29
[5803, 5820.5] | 0.68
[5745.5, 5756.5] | 0.65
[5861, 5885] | 0.10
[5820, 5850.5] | -0.37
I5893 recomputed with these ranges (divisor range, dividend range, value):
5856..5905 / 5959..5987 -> 1.04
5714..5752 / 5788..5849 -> 1.02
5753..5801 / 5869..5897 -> 0.91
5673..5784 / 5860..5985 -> 0.97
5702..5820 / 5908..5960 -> 0.96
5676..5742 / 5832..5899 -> 0.97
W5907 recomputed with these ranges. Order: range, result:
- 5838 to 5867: 3.18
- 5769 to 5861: 3.26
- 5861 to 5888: 3.17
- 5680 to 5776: 3.24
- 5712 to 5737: 3.11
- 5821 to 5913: 3.18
